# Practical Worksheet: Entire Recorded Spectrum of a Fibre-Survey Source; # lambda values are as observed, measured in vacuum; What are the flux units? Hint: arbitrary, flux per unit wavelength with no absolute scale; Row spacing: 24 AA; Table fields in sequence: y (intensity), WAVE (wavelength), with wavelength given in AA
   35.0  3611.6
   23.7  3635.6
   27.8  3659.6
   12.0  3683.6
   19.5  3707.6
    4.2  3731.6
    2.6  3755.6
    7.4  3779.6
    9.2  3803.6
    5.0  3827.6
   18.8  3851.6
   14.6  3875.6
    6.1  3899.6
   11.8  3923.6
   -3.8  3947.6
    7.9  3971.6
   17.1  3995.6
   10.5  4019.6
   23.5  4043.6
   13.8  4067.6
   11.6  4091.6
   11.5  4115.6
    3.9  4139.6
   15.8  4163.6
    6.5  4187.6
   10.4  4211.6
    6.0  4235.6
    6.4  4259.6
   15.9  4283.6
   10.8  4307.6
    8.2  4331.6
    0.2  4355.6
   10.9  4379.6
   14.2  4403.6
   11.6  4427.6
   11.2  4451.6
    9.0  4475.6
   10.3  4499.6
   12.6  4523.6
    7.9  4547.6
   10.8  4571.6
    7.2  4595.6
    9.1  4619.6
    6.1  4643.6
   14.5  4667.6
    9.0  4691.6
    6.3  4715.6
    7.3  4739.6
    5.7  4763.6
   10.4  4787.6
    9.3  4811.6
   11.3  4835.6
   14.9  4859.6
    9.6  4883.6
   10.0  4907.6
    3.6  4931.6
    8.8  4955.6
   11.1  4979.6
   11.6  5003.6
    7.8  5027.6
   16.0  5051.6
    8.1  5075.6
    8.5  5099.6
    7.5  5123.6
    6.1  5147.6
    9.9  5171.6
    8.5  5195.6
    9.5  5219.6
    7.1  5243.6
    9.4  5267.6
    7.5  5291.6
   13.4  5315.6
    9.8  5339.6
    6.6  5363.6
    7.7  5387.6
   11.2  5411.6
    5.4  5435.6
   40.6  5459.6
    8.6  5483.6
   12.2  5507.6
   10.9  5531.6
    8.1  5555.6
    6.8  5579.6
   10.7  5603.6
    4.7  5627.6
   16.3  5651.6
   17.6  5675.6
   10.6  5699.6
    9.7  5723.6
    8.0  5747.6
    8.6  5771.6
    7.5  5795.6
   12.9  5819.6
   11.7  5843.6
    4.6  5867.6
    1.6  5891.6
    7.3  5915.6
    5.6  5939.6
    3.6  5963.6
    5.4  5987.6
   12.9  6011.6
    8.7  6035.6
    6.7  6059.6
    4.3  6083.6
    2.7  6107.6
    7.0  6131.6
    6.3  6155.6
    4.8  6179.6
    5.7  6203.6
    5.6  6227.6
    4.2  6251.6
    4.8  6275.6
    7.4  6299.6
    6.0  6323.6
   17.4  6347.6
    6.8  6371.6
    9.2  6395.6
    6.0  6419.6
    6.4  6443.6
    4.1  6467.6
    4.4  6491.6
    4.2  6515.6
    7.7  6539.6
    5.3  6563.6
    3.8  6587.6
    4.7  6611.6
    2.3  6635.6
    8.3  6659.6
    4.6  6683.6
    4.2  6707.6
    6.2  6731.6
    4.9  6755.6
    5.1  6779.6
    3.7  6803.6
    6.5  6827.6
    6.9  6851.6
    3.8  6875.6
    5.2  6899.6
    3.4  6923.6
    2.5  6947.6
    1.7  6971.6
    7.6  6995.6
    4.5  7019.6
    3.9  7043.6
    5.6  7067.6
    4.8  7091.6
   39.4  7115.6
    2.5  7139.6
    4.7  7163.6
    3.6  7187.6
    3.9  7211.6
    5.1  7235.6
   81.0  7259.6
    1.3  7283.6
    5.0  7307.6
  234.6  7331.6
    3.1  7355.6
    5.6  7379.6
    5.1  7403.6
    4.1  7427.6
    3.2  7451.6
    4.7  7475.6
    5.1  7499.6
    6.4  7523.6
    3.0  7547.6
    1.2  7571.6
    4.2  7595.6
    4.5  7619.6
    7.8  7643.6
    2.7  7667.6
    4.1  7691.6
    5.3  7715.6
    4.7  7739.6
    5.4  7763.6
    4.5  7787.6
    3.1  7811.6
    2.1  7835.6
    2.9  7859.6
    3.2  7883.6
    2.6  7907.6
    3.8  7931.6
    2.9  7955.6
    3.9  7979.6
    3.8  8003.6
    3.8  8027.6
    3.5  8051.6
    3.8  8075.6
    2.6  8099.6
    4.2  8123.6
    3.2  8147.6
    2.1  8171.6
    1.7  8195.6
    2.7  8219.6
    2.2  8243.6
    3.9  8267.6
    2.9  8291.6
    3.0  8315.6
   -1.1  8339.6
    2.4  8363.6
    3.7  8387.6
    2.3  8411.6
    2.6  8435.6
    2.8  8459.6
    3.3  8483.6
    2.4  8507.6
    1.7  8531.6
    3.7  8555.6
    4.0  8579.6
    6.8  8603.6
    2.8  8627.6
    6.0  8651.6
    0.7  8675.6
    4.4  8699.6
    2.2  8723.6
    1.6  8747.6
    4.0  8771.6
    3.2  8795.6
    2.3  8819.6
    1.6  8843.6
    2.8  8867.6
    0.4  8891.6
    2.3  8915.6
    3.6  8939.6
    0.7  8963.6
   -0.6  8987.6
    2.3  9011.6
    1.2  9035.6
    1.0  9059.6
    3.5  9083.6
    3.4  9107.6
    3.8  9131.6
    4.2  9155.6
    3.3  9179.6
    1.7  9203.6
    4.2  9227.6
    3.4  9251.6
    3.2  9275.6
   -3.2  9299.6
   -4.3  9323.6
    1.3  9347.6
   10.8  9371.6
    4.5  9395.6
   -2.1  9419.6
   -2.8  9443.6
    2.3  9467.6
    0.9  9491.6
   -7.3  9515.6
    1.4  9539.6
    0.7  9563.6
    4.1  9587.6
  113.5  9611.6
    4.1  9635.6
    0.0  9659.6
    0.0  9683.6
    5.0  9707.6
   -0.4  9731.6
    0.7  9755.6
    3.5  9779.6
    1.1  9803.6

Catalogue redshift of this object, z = 0.46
